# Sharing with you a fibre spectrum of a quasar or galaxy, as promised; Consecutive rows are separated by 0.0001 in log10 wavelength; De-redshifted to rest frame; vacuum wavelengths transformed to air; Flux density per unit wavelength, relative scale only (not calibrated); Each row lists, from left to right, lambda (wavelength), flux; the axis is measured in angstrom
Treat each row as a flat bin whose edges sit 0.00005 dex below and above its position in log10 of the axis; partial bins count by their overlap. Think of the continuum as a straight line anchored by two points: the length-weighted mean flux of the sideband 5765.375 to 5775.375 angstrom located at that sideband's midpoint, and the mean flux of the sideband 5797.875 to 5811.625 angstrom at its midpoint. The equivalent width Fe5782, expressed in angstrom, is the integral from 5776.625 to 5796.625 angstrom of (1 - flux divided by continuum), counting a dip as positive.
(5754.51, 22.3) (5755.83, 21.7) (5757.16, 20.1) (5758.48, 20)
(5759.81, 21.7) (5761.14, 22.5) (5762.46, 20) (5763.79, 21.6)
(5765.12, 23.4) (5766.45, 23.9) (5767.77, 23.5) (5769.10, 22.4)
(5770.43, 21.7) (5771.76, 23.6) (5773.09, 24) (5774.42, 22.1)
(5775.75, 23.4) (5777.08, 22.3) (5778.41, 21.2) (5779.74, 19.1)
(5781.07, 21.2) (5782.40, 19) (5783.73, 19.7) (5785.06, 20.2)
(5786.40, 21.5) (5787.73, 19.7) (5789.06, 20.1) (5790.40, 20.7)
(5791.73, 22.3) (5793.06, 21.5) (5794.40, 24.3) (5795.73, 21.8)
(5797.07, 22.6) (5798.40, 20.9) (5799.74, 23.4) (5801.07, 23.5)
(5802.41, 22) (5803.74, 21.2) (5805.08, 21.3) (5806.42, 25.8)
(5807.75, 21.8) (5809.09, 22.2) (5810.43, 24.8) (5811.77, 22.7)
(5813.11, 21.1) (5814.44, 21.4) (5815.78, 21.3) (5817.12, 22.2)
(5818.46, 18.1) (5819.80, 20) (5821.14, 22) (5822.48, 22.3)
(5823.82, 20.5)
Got 1.7 angstrom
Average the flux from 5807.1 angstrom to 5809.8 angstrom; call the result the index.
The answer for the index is 22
